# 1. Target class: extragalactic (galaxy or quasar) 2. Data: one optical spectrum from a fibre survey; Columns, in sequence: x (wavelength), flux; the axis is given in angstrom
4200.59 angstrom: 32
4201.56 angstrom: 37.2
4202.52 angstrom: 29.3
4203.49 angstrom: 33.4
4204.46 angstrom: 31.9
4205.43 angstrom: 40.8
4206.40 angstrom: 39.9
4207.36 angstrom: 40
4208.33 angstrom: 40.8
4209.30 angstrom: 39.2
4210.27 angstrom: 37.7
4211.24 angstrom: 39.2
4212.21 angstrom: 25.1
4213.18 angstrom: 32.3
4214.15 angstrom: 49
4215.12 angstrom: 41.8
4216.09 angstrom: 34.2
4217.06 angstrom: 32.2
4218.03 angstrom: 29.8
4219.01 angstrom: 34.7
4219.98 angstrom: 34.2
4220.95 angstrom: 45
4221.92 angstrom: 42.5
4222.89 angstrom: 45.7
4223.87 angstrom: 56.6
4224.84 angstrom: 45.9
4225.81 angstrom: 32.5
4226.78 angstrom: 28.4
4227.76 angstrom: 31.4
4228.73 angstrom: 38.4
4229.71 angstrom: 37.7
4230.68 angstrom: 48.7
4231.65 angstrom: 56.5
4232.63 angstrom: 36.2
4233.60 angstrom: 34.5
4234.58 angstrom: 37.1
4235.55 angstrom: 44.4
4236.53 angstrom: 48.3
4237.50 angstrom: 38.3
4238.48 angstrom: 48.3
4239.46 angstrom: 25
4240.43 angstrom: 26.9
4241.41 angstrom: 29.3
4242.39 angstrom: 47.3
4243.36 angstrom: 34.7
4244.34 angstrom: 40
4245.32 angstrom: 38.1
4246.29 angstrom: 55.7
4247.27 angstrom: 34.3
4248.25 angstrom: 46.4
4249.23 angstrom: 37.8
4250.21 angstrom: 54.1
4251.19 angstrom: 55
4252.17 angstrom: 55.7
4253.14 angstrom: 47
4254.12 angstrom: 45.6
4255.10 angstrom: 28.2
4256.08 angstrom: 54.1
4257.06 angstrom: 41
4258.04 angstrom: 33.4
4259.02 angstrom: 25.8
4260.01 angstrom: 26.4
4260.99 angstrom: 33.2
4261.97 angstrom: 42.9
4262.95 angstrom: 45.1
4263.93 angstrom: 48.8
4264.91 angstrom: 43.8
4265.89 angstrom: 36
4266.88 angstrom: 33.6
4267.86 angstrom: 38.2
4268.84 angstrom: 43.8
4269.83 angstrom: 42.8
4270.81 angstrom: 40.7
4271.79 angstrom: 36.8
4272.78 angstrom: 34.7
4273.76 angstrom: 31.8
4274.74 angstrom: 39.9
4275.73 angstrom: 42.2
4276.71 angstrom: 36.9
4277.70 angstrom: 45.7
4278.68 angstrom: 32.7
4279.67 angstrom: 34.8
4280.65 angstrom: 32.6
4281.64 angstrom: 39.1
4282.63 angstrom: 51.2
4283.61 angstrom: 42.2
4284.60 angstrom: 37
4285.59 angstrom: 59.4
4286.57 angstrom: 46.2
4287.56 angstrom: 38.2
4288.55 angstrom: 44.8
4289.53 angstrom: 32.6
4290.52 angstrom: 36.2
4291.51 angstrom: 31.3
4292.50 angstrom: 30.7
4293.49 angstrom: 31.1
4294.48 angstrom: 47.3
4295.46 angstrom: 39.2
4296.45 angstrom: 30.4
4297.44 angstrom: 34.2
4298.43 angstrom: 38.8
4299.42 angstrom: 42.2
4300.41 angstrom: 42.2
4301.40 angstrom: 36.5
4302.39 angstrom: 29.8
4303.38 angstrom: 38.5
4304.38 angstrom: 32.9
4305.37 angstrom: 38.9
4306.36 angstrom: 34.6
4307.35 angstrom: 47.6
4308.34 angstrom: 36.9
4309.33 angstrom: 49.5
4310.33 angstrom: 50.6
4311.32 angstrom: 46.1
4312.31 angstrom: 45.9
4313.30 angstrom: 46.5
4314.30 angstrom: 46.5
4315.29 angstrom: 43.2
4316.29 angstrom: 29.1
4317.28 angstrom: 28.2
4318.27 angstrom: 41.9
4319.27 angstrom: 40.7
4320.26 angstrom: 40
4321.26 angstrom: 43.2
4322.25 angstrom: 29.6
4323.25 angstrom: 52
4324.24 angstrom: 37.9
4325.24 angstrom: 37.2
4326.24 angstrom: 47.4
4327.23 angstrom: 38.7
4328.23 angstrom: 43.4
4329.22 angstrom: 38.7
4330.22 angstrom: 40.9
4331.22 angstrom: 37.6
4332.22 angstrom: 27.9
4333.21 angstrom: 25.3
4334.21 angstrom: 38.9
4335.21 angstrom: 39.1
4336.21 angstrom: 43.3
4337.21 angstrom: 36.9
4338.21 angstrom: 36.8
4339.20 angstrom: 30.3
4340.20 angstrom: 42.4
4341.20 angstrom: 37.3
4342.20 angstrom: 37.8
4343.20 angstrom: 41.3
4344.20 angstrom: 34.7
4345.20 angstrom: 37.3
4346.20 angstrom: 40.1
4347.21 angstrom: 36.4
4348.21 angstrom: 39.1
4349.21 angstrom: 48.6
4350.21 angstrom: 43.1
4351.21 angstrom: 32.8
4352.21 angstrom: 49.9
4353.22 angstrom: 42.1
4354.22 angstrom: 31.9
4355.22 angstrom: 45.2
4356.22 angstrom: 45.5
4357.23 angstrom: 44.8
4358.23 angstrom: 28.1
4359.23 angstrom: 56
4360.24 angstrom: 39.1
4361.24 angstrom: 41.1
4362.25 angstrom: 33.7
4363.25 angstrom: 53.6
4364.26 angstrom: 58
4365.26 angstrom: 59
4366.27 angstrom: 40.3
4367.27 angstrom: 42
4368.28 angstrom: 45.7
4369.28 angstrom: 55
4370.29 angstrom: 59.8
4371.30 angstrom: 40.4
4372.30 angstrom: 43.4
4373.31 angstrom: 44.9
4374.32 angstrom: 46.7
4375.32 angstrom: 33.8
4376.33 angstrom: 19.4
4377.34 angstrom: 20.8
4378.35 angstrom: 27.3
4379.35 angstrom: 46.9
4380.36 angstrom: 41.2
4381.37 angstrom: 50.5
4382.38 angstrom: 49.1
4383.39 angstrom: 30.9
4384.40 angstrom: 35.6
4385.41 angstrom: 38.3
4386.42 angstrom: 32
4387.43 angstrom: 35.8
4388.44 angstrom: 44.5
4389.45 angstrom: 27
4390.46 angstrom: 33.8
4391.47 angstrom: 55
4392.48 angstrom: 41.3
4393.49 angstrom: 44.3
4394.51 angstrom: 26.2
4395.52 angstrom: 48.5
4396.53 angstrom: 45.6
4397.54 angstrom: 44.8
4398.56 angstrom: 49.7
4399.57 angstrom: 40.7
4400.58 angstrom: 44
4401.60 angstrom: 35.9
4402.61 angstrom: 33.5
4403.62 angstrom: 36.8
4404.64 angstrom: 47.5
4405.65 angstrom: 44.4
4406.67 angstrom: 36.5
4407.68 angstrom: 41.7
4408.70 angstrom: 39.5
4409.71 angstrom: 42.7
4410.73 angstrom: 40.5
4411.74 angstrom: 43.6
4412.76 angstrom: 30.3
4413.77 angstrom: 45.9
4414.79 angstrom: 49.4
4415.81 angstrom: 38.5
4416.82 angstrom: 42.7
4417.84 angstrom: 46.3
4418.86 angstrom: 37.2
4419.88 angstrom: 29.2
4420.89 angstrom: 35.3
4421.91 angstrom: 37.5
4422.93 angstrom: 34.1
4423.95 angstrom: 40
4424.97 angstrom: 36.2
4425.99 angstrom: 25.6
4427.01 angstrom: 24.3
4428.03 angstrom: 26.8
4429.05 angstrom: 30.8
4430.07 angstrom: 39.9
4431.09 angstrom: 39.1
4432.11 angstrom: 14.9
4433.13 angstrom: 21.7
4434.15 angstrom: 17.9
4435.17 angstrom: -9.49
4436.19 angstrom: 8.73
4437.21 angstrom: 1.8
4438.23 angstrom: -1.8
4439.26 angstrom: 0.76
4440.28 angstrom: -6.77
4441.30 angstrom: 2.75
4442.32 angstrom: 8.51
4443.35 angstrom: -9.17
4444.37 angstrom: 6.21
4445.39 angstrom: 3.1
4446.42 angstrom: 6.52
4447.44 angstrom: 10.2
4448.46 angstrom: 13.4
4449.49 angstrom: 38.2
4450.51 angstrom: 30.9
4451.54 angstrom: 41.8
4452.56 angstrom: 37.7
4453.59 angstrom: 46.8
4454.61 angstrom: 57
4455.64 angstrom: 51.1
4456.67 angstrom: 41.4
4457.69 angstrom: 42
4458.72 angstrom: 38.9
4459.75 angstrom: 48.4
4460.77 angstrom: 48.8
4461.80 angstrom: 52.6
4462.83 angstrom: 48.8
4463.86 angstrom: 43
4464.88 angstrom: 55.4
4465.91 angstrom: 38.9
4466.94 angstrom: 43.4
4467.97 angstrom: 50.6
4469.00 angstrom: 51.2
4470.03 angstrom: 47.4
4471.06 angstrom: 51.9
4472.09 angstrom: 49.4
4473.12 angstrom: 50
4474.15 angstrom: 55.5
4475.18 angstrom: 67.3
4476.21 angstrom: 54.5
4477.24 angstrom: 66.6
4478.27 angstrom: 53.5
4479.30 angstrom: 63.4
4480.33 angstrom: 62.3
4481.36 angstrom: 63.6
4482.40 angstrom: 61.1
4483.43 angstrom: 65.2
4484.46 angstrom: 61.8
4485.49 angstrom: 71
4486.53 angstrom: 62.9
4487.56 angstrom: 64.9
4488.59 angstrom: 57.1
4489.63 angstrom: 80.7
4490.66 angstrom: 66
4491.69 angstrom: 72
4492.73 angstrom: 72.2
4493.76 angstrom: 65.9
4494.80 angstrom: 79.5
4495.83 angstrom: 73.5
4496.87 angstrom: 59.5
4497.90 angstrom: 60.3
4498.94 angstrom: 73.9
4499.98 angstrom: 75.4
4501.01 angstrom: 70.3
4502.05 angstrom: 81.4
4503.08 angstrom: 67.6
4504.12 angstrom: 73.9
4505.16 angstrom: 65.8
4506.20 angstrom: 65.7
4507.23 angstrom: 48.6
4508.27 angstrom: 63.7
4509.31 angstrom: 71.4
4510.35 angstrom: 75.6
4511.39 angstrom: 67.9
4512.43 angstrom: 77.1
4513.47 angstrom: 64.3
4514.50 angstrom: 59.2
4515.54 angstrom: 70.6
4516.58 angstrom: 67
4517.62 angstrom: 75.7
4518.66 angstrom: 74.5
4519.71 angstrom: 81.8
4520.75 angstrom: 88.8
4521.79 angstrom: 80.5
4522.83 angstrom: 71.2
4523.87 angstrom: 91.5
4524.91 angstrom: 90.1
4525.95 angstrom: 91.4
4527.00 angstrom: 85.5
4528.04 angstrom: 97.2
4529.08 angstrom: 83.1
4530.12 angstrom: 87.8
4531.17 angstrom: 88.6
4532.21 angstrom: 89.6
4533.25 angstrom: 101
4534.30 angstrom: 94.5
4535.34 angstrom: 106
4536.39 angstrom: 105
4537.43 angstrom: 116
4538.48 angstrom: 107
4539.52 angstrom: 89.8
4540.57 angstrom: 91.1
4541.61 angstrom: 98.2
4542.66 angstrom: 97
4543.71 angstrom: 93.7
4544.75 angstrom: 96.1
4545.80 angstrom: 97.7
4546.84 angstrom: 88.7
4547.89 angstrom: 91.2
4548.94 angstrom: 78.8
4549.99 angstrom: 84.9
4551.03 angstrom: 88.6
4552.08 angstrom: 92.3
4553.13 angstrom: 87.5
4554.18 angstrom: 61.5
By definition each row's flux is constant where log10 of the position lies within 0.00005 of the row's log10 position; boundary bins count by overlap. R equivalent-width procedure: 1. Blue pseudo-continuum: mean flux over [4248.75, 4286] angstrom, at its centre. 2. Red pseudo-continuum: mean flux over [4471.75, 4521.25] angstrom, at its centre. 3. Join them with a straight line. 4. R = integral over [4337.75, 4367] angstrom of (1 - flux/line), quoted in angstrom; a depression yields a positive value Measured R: 5.2 angstrom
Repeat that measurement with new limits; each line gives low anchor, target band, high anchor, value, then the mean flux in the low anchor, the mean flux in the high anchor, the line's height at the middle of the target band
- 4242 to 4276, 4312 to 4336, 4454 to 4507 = 3.76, 41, 59.6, 46.5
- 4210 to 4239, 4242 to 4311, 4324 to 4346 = -2.44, 39.5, 37.8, 38.7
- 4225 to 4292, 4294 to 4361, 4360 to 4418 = 1.82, 40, 41.5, 40.8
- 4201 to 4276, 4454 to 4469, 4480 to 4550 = 5.03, 39.4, 78.8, 71.1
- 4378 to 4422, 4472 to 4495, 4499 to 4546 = 1.86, 40.3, 82.9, 69.3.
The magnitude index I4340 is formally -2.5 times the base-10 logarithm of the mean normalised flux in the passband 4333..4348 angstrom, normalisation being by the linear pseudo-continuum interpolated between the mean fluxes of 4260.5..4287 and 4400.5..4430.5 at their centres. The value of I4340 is 0.05 mag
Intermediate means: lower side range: 40.4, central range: 37.4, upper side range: 37.8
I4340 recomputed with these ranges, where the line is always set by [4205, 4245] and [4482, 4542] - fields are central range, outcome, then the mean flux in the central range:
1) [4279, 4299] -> 0.22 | 38.8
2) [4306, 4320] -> 0.20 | 42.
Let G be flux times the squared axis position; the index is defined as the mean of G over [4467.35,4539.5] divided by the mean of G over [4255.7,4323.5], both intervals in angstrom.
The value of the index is 2.0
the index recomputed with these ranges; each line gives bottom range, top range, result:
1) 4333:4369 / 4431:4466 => 0.64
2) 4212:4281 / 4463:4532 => 1.92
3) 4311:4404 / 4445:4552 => 1.79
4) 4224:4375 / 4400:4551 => 1.50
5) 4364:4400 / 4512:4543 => 2.25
